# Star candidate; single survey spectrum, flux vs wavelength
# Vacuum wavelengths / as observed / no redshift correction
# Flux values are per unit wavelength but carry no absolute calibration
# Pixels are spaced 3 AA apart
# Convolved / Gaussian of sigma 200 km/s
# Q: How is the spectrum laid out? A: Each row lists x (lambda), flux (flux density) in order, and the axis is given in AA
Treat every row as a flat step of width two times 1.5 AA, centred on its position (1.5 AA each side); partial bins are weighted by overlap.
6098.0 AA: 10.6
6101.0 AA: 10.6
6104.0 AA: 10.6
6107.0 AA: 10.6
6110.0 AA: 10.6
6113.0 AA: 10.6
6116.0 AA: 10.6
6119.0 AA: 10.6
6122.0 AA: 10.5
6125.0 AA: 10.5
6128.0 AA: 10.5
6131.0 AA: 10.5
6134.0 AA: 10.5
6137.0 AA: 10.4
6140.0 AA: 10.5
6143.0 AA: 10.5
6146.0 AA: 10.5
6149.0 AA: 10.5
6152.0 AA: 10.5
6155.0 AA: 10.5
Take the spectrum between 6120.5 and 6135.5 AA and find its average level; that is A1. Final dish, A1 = 10.5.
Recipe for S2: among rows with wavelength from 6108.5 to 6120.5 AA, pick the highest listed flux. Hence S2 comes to 10.6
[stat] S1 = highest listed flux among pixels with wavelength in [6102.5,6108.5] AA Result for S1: 10.6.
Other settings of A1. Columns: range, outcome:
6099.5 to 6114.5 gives 10.6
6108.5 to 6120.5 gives 10.6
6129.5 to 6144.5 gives 10.5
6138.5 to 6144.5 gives 10.5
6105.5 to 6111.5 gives 10.6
